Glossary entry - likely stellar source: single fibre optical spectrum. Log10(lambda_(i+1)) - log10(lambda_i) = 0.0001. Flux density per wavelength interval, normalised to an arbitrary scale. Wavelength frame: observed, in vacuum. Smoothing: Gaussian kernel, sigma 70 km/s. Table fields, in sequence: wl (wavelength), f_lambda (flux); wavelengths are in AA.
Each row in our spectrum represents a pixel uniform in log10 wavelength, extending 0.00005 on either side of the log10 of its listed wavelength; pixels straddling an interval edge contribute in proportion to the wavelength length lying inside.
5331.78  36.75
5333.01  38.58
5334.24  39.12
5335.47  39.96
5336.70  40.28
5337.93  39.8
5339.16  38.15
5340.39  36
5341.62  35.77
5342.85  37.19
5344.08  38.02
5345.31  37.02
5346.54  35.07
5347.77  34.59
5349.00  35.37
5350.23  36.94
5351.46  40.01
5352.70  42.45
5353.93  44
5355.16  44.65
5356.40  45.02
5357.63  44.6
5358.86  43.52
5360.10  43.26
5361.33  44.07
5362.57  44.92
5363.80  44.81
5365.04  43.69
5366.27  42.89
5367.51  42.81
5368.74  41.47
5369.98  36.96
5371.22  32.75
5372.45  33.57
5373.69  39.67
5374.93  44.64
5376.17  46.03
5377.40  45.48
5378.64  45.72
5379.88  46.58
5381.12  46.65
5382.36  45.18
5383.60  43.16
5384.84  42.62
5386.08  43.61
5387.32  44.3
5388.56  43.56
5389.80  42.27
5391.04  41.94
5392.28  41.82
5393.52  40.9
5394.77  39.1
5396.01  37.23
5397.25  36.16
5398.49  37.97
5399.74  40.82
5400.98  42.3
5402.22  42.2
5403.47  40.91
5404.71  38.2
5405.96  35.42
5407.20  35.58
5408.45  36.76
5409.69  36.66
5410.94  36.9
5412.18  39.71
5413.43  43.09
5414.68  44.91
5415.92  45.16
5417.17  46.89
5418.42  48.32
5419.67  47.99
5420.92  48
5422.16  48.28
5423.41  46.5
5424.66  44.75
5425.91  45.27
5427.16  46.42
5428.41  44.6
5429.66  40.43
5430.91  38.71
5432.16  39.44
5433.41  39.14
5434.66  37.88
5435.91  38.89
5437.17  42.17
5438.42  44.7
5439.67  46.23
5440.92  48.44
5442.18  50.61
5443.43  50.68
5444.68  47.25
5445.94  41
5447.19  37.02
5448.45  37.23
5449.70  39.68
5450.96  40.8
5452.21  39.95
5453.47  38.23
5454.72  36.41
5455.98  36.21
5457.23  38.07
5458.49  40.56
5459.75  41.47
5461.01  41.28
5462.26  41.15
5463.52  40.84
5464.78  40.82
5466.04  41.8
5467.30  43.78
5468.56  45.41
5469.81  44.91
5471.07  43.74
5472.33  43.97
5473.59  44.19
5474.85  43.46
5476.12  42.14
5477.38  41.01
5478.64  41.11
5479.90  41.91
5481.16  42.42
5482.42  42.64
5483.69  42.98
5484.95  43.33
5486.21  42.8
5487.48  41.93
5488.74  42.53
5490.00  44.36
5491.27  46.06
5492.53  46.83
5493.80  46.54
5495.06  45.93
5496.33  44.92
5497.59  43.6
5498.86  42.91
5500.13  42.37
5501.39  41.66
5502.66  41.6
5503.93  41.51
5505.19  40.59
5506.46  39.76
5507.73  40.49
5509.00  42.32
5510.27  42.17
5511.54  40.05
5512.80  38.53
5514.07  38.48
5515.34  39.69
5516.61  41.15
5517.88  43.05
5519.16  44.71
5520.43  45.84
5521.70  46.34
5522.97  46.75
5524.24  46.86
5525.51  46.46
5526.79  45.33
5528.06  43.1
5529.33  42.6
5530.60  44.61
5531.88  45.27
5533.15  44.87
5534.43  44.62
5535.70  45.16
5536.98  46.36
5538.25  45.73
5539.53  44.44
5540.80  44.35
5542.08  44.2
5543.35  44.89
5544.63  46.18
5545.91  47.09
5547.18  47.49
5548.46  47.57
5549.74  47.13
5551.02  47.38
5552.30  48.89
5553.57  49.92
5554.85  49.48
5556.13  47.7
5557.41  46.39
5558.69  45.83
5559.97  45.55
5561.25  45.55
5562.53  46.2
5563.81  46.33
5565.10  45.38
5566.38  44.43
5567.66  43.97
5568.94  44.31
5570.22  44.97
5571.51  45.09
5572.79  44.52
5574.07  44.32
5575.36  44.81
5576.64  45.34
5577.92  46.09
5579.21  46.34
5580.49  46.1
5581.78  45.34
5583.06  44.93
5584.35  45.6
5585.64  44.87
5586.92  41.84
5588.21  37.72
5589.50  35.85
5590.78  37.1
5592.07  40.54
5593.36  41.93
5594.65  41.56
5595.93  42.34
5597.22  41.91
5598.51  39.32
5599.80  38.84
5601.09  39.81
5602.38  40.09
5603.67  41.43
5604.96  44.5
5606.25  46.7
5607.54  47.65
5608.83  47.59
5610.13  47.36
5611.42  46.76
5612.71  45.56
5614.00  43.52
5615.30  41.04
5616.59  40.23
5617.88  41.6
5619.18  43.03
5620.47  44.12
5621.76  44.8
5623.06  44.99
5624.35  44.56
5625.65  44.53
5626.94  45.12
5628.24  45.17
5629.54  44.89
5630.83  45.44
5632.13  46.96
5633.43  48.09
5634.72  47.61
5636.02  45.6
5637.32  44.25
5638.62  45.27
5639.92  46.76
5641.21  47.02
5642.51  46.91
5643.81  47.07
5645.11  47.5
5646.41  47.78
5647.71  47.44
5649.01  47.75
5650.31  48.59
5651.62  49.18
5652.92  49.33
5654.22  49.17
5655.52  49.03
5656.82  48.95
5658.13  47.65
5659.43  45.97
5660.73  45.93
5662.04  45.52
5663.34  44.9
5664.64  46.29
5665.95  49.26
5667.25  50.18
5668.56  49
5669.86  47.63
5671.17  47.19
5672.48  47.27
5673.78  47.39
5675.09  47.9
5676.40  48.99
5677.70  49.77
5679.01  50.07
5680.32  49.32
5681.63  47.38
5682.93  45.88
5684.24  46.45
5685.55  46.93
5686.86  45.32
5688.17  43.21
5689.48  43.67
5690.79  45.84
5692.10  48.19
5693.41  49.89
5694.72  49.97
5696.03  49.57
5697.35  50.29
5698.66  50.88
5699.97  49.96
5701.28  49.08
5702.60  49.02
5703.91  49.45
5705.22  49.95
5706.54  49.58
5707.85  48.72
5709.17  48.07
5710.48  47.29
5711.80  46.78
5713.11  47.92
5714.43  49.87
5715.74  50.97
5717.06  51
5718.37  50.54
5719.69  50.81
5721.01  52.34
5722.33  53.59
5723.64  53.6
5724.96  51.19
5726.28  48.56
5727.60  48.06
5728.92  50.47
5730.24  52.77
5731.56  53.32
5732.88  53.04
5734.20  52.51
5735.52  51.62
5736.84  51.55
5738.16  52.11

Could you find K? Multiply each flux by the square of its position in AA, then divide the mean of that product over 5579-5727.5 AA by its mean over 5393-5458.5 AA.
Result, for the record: 1.21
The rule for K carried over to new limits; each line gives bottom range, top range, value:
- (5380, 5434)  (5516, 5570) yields 1.14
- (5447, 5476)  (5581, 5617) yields 1.09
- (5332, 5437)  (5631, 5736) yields 1.31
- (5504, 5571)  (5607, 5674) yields 1.08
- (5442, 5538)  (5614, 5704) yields 1.17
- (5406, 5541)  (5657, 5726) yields 1.23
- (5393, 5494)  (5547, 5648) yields 1.12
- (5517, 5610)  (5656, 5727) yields 1.14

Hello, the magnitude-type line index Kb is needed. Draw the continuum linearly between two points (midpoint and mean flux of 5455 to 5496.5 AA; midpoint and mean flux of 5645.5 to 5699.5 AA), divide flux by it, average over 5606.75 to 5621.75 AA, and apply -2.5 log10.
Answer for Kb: 0.04 mag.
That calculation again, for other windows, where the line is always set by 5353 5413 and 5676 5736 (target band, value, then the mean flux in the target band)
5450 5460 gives 0.116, 38.9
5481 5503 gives 0.012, 43.7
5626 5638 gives 0.040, 45.9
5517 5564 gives -0.013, 45.9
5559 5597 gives 0.061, 43.8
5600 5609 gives 0.081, 43.5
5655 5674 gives 0.021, 47.5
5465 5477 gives 0.003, 43.5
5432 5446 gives -0.031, 44.1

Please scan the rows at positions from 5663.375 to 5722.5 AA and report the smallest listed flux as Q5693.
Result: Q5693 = 43.21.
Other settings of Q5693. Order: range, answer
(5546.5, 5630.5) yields 35.85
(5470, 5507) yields 39.76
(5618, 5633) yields 43.03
